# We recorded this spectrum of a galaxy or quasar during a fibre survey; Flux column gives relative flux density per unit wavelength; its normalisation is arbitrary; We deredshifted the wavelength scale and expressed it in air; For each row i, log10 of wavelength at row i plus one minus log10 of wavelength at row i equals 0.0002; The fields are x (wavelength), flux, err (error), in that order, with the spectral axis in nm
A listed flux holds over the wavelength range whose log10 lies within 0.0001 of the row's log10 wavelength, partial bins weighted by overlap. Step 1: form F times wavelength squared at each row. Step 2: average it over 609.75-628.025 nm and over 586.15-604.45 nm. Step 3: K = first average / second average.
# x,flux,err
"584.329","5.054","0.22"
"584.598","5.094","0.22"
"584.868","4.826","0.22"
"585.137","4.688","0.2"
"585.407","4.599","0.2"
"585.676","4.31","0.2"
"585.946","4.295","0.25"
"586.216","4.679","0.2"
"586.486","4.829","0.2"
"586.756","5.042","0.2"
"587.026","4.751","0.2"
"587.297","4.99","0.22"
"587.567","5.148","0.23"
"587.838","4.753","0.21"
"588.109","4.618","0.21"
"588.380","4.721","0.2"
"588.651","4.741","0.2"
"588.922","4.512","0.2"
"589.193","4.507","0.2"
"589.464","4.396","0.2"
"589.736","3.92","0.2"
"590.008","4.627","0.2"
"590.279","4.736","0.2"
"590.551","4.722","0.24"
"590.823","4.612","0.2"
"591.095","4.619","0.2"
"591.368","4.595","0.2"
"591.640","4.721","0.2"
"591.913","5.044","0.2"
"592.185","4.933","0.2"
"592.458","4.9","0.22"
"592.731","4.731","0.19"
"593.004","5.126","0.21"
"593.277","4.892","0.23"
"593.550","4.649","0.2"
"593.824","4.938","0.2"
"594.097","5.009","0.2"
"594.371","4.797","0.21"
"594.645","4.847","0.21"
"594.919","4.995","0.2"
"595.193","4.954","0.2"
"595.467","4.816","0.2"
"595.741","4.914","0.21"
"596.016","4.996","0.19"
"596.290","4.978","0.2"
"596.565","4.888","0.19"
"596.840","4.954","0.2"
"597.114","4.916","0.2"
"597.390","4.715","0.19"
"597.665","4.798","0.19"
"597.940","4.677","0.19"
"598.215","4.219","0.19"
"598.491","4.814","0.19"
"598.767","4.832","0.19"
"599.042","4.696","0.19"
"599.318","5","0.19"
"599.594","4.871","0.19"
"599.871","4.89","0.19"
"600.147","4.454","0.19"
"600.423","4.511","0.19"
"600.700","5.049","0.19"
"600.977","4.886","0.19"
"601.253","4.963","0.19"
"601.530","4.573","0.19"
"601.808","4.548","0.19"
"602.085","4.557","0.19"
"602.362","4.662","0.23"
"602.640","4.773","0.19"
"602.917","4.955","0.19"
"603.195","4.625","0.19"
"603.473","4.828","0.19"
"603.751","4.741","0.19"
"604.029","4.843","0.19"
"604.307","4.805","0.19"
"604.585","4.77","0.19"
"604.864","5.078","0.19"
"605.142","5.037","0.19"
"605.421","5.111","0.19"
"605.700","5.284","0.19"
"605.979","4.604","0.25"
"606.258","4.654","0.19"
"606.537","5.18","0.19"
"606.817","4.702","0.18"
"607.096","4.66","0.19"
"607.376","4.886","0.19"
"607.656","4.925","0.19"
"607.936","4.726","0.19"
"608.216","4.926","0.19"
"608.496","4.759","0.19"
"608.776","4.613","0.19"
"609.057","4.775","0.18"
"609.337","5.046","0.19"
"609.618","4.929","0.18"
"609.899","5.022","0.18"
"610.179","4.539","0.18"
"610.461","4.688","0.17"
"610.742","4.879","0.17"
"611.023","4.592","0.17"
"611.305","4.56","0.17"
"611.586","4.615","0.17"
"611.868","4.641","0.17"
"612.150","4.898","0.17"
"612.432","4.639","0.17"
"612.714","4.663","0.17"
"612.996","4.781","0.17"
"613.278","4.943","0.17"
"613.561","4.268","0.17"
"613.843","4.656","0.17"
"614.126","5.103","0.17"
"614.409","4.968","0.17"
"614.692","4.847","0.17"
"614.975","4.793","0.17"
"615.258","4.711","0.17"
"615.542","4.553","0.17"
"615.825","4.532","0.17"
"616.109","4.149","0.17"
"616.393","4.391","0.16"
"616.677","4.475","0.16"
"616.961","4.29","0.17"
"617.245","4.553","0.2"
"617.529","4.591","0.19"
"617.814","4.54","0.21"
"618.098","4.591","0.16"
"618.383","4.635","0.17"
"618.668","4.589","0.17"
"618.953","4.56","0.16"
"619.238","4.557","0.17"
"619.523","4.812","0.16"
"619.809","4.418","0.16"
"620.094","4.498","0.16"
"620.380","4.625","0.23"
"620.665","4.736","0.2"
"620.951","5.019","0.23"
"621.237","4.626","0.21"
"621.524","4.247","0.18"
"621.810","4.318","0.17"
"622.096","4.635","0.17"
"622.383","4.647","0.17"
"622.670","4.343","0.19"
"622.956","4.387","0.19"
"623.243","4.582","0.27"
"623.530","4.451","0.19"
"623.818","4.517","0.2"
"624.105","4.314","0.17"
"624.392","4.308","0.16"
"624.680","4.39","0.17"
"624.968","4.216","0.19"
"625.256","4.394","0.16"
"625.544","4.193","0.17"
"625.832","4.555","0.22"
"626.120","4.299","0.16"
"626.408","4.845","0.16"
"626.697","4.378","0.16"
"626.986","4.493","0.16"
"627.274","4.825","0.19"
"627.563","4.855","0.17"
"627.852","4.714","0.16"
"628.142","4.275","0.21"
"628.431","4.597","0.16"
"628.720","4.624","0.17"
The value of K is 1.0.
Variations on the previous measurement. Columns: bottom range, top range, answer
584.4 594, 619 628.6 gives 1.07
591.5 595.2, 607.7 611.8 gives 1.03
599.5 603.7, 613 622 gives 1.02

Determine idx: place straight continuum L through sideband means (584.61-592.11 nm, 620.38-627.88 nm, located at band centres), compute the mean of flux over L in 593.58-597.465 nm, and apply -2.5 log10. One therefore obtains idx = -0.06 mag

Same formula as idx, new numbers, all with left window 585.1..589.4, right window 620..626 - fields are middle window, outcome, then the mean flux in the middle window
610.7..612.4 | -0.03 mag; 4.68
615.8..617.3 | 0.03 mag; 4.38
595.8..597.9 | -0.06 mag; 4.88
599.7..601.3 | -0.04 mag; 4.78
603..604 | -0.04 mag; 4.75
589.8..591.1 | 0.01 mag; 4.63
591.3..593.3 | -0.05 mag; 4.88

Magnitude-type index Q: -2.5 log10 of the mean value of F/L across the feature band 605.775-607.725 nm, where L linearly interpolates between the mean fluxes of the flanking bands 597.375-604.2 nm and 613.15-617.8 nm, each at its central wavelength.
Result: -0.03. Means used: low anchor 4.74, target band 4.81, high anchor 4.61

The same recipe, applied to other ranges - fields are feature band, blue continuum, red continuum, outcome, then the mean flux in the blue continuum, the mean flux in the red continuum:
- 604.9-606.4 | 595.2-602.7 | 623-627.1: -0.06 mag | 4.78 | 4.42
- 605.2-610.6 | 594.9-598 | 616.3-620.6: -0.03 mag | 4.88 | 4.55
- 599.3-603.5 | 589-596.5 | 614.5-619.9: -0.01 mag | 4.78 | 4.56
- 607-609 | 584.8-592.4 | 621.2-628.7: -0.05 mag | 4.68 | 4.48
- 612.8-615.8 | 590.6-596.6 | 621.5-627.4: -0.04 mag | 4.86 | 4.45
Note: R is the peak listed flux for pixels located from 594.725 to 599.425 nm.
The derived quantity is 5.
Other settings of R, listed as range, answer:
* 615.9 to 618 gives 4.591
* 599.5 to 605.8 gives 5.284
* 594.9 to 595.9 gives 4.995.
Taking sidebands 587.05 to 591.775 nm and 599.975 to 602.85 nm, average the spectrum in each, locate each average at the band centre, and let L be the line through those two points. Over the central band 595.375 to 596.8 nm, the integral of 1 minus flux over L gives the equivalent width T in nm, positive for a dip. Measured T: -0.07 nm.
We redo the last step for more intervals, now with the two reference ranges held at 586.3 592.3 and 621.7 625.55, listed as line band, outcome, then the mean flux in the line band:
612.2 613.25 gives -0.05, 4.74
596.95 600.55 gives -0.08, 4.73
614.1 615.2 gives -0.10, 4.89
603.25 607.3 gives -0.27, 4.87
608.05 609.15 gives -0.05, 4.77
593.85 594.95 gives -0.06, 4.91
